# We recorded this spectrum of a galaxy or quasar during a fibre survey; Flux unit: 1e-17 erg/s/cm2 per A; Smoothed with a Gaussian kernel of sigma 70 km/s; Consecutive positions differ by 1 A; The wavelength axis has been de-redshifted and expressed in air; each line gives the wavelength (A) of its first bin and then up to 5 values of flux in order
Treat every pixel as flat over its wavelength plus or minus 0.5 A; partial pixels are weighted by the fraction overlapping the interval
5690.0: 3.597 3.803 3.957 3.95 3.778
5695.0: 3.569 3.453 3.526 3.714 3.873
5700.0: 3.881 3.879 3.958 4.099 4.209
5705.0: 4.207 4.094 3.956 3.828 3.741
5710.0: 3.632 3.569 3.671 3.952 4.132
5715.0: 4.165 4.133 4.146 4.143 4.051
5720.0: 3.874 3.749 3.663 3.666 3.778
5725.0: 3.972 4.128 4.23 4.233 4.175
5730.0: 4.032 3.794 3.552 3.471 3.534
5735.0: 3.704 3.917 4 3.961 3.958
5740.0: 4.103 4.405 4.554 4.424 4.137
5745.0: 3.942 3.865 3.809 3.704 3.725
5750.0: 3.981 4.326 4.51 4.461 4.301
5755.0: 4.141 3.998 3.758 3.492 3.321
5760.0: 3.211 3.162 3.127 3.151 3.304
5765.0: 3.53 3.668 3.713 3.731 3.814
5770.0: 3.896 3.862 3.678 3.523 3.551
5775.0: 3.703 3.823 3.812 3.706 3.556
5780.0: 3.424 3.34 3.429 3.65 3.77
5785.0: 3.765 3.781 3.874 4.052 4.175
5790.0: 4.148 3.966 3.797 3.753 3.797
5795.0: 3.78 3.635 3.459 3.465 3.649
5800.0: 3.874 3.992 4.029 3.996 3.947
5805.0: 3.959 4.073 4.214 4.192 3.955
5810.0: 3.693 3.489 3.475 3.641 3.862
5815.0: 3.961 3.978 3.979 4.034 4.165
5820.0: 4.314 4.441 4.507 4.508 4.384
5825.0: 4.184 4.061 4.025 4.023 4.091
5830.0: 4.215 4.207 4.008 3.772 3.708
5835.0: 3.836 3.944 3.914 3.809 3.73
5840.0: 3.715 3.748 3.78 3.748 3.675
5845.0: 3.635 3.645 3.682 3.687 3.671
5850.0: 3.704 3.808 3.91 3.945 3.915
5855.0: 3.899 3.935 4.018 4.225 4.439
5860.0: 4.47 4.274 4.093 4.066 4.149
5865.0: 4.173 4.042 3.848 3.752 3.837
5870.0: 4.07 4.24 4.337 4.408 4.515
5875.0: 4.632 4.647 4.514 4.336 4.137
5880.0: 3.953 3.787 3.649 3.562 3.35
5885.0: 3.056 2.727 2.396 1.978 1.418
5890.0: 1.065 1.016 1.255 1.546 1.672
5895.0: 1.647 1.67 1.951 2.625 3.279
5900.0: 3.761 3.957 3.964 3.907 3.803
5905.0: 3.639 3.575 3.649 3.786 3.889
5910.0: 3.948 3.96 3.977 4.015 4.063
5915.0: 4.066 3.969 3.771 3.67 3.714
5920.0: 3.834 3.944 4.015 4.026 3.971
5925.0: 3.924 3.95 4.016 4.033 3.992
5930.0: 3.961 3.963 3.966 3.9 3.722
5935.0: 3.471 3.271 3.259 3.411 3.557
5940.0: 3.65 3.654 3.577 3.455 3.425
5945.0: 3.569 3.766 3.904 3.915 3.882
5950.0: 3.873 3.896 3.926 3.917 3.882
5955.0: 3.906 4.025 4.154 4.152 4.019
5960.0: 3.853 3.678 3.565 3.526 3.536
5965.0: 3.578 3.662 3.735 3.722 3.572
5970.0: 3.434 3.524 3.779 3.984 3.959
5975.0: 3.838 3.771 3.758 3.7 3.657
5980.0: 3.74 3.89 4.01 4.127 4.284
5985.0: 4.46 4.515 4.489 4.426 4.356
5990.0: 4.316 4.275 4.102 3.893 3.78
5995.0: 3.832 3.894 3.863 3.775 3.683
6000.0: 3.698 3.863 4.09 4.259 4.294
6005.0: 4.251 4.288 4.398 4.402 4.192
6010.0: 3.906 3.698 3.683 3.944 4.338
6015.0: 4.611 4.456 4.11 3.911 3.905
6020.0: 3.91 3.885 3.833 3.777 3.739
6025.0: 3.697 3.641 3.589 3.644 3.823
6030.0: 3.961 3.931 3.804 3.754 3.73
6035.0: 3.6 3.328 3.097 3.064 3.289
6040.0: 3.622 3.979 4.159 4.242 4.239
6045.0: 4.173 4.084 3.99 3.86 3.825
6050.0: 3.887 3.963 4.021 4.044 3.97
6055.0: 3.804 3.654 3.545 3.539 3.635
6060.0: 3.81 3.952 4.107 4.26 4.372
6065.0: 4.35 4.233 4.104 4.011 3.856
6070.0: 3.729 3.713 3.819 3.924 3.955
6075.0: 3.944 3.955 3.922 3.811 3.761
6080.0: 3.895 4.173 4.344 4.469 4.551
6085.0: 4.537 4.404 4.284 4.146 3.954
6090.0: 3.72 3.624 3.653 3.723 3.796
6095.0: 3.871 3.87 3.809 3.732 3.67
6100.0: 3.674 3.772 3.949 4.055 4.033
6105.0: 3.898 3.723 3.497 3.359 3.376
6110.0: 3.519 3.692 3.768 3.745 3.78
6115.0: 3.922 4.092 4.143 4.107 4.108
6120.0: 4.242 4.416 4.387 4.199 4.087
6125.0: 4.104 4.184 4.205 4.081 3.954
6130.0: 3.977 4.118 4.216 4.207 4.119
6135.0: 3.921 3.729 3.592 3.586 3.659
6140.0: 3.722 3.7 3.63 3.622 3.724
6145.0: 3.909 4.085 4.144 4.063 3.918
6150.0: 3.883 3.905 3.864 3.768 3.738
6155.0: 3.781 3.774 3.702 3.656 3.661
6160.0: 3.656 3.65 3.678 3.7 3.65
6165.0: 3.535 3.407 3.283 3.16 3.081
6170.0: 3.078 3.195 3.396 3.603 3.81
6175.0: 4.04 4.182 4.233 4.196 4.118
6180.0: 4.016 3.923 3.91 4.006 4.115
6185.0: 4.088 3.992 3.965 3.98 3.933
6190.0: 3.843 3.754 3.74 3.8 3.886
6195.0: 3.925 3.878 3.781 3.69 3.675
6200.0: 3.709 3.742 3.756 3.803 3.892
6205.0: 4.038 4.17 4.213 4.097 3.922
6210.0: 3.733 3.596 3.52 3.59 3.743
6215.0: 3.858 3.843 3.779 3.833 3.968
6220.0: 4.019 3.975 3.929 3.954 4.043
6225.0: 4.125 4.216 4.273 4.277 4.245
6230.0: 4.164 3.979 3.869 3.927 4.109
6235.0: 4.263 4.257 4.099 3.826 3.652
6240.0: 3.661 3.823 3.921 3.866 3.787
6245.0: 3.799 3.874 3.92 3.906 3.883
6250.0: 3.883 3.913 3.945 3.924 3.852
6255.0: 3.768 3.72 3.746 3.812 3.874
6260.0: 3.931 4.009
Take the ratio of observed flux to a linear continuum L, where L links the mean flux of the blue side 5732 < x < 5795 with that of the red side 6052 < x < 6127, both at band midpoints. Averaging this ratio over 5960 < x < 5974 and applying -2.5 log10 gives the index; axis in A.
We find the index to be 0.067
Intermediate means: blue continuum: 3.8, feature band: 3.66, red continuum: 3.95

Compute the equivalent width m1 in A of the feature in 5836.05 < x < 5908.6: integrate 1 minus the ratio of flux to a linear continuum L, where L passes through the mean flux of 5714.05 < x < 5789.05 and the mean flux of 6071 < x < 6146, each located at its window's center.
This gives 6.2 A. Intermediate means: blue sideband 3.84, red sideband 3.93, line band 3.54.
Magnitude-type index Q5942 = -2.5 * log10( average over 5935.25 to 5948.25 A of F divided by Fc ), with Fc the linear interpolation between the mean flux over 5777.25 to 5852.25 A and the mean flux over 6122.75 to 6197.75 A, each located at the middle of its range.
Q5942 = 0.09 mag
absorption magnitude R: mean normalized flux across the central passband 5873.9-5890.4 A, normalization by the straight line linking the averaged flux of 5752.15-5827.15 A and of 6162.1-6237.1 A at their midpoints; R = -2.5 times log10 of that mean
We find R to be 0.14 mag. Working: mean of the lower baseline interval 3.82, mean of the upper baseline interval 3.87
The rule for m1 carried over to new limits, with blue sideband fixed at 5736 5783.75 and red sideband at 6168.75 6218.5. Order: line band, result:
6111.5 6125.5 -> -0.91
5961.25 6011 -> -1.72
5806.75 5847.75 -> -1.58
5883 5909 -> 7.51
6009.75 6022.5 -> -0.66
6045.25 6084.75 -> -1.56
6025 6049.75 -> 0.35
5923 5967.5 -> 0.41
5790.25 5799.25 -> 0.20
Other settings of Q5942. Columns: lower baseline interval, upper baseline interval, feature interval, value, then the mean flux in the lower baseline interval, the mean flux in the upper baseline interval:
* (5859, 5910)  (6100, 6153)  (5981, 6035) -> -0.10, 3.42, 3.91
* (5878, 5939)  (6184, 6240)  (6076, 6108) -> -0.07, 3.37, 3.93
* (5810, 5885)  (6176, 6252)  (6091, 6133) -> 0.01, 3.99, 3.93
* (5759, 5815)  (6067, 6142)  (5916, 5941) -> 0.01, 3.72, 3.93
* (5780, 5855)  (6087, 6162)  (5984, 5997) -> -0.08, 3.89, 3.87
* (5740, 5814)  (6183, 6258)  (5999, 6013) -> -0.06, 3.81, 3.91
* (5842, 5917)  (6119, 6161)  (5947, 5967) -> -0.05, 3.57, 3.92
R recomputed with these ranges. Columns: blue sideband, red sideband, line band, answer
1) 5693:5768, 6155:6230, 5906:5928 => -0.01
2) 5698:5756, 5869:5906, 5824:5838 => -0.16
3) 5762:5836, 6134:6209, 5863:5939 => 0.09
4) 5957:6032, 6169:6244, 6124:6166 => 0.02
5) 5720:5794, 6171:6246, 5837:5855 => 0.02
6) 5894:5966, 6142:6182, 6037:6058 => -0.04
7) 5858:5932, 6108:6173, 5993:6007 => -0.08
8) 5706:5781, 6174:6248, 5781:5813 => 0.01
